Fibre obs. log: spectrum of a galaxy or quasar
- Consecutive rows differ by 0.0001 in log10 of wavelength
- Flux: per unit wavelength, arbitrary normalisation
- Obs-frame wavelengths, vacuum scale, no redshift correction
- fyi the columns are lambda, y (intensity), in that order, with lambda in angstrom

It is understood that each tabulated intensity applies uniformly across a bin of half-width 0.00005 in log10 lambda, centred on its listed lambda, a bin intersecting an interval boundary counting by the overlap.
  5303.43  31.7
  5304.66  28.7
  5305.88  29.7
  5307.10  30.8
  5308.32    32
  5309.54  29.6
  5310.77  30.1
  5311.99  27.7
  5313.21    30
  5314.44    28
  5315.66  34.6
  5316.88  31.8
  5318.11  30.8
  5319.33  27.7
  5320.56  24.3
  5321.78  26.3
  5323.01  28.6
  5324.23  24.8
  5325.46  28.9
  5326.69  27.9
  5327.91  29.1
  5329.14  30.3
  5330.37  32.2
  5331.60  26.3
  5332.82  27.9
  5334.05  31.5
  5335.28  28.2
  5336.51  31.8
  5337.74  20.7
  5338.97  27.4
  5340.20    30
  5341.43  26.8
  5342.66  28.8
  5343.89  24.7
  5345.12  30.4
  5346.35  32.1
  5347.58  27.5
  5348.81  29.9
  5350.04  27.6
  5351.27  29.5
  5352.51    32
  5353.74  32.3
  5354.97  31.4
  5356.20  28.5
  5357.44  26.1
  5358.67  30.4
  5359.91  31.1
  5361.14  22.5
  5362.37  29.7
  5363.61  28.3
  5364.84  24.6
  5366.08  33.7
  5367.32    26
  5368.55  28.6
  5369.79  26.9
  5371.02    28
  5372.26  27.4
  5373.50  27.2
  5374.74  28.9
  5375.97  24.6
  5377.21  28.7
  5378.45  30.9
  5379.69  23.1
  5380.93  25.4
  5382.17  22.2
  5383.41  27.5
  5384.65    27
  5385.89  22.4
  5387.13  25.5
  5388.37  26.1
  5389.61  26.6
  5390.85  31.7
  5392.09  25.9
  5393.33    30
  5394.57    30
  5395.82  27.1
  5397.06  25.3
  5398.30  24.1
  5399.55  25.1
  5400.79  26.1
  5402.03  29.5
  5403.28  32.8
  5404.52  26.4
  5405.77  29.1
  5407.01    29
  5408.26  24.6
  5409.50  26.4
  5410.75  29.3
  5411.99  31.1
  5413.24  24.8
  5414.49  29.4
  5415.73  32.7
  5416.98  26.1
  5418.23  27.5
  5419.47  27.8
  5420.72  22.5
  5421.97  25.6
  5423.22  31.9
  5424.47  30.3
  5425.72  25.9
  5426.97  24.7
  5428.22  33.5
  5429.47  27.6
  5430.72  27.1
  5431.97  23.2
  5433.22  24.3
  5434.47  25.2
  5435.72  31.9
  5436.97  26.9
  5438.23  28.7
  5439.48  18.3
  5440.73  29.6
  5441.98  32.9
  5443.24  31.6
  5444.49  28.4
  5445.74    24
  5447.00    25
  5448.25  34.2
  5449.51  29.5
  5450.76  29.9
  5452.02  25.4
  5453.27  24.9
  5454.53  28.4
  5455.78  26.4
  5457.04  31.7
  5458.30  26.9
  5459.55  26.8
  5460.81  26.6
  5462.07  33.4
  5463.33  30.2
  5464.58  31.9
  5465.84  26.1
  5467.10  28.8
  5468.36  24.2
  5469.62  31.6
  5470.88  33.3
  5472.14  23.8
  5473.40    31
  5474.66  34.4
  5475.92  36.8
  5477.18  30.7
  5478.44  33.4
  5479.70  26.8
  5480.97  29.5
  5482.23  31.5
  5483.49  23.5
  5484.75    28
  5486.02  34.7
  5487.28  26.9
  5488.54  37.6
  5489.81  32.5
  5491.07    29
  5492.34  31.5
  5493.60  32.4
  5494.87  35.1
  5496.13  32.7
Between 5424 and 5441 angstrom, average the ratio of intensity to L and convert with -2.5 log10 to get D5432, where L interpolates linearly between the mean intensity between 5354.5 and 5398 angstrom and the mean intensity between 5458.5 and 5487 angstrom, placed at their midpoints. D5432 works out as 0.07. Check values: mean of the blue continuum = 27.4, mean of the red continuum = 29.8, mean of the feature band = 26.9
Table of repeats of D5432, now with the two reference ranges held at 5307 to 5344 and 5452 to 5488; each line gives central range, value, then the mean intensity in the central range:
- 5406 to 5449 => 0.05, 27.7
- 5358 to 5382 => 0.05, 27.6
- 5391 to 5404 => 0.05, 27.7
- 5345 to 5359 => -0.04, 29.8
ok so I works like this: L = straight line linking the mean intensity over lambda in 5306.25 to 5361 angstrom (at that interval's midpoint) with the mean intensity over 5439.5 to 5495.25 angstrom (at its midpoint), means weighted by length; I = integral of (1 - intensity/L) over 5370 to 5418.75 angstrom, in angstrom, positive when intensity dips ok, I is 3.3 angstrom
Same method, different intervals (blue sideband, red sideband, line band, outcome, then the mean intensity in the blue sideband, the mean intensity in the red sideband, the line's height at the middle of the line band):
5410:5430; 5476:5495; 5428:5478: 1.6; 28.2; 30.9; 29.6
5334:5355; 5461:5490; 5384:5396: 0.9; 28.9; 30.4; 29.4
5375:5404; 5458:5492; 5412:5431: 0.1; 26.9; 30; 28.1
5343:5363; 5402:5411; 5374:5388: 1.3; 29.1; 28.3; 28.7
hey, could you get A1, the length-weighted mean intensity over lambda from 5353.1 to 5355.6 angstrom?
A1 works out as 31.9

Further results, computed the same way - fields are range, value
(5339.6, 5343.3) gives 28.5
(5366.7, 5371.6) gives 27.4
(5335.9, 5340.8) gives 27.5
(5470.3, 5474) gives 29.3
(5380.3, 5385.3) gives 25.5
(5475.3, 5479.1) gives 33.6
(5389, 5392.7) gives 28.1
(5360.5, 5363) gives 26.2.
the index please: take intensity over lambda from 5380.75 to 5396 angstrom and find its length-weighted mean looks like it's 26.7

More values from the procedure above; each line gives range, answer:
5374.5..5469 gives 27.6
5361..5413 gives 27.3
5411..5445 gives 27.8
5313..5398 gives 28.1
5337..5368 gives 28.5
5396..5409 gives 27.2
